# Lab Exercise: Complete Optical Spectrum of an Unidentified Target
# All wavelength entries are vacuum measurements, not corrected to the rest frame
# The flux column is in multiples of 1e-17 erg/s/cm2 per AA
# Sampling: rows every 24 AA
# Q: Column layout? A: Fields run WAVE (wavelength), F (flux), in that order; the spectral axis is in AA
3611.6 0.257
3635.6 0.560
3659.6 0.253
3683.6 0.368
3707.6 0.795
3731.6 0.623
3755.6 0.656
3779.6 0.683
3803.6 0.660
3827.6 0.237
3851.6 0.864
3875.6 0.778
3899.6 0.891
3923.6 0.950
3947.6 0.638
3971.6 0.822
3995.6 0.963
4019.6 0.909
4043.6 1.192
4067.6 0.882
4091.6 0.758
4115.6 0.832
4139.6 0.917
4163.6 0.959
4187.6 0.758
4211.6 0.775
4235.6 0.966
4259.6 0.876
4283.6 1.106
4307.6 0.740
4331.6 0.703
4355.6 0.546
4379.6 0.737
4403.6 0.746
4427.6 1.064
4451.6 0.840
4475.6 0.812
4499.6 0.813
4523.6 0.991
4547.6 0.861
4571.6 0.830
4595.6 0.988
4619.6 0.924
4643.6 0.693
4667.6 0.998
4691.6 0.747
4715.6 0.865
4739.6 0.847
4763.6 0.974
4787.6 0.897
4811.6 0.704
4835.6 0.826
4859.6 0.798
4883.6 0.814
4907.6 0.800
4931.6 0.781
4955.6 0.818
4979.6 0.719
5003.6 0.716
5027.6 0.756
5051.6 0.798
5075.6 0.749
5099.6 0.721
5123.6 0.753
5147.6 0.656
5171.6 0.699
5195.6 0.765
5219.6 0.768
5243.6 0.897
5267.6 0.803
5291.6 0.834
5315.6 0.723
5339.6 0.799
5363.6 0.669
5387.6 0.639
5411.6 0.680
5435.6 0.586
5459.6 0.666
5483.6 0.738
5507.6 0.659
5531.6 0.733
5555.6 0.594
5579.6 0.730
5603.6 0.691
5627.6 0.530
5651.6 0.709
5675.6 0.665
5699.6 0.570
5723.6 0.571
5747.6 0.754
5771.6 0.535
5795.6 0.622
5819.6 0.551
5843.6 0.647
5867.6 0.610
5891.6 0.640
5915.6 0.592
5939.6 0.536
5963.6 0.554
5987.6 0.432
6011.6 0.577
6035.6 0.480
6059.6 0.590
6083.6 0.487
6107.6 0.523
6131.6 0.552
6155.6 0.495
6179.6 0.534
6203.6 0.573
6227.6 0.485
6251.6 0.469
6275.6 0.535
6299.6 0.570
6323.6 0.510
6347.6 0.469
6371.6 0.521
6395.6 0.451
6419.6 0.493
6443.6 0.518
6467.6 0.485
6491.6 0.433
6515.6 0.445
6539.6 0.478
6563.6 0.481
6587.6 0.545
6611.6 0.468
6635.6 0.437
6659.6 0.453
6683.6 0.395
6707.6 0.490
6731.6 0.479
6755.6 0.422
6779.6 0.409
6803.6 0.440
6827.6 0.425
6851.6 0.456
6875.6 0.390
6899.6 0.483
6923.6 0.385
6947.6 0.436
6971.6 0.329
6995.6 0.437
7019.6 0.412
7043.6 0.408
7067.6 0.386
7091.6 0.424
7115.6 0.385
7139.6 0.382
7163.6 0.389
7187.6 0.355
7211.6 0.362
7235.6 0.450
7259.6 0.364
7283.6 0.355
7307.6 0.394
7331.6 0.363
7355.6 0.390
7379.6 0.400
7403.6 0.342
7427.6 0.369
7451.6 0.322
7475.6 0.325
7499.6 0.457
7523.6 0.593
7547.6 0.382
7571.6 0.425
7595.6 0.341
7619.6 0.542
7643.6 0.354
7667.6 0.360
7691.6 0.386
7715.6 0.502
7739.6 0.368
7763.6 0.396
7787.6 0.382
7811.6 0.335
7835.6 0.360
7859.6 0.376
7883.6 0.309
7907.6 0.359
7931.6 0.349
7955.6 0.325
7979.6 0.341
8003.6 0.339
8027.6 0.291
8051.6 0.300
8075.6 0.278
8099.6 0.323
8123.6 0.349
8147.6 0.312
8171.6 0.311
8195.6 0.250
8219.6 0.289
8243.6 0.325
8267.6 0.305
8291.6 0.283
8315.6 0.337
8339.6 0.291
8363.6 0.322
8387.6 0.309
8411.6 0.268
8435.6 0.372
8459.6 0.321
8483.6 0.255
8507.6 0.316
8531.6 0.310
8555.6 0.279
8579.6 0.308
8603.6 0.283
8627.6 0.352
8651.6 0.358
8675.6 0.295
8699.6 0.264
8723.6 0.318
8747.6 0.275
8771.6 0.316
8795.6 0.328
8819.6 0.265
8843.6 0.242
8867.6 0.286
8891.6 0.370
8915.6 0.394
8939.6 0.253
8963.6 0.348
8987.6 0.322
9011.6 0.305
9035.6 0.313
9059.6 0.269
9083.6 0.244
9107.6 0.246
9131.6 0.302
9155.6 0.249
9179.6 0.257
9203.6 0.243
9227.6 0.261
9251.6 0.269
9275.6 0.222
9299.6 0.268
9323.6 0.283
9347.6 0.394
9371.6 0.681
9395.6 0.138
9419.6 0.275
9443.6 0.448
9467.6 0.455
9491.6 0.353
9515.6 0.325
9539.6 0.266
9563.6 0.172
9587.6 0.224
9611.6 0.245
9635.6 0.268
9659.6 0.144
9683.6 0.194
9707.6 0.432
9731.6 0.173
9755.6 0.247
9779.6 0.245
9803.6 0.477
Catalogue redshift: 0.15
